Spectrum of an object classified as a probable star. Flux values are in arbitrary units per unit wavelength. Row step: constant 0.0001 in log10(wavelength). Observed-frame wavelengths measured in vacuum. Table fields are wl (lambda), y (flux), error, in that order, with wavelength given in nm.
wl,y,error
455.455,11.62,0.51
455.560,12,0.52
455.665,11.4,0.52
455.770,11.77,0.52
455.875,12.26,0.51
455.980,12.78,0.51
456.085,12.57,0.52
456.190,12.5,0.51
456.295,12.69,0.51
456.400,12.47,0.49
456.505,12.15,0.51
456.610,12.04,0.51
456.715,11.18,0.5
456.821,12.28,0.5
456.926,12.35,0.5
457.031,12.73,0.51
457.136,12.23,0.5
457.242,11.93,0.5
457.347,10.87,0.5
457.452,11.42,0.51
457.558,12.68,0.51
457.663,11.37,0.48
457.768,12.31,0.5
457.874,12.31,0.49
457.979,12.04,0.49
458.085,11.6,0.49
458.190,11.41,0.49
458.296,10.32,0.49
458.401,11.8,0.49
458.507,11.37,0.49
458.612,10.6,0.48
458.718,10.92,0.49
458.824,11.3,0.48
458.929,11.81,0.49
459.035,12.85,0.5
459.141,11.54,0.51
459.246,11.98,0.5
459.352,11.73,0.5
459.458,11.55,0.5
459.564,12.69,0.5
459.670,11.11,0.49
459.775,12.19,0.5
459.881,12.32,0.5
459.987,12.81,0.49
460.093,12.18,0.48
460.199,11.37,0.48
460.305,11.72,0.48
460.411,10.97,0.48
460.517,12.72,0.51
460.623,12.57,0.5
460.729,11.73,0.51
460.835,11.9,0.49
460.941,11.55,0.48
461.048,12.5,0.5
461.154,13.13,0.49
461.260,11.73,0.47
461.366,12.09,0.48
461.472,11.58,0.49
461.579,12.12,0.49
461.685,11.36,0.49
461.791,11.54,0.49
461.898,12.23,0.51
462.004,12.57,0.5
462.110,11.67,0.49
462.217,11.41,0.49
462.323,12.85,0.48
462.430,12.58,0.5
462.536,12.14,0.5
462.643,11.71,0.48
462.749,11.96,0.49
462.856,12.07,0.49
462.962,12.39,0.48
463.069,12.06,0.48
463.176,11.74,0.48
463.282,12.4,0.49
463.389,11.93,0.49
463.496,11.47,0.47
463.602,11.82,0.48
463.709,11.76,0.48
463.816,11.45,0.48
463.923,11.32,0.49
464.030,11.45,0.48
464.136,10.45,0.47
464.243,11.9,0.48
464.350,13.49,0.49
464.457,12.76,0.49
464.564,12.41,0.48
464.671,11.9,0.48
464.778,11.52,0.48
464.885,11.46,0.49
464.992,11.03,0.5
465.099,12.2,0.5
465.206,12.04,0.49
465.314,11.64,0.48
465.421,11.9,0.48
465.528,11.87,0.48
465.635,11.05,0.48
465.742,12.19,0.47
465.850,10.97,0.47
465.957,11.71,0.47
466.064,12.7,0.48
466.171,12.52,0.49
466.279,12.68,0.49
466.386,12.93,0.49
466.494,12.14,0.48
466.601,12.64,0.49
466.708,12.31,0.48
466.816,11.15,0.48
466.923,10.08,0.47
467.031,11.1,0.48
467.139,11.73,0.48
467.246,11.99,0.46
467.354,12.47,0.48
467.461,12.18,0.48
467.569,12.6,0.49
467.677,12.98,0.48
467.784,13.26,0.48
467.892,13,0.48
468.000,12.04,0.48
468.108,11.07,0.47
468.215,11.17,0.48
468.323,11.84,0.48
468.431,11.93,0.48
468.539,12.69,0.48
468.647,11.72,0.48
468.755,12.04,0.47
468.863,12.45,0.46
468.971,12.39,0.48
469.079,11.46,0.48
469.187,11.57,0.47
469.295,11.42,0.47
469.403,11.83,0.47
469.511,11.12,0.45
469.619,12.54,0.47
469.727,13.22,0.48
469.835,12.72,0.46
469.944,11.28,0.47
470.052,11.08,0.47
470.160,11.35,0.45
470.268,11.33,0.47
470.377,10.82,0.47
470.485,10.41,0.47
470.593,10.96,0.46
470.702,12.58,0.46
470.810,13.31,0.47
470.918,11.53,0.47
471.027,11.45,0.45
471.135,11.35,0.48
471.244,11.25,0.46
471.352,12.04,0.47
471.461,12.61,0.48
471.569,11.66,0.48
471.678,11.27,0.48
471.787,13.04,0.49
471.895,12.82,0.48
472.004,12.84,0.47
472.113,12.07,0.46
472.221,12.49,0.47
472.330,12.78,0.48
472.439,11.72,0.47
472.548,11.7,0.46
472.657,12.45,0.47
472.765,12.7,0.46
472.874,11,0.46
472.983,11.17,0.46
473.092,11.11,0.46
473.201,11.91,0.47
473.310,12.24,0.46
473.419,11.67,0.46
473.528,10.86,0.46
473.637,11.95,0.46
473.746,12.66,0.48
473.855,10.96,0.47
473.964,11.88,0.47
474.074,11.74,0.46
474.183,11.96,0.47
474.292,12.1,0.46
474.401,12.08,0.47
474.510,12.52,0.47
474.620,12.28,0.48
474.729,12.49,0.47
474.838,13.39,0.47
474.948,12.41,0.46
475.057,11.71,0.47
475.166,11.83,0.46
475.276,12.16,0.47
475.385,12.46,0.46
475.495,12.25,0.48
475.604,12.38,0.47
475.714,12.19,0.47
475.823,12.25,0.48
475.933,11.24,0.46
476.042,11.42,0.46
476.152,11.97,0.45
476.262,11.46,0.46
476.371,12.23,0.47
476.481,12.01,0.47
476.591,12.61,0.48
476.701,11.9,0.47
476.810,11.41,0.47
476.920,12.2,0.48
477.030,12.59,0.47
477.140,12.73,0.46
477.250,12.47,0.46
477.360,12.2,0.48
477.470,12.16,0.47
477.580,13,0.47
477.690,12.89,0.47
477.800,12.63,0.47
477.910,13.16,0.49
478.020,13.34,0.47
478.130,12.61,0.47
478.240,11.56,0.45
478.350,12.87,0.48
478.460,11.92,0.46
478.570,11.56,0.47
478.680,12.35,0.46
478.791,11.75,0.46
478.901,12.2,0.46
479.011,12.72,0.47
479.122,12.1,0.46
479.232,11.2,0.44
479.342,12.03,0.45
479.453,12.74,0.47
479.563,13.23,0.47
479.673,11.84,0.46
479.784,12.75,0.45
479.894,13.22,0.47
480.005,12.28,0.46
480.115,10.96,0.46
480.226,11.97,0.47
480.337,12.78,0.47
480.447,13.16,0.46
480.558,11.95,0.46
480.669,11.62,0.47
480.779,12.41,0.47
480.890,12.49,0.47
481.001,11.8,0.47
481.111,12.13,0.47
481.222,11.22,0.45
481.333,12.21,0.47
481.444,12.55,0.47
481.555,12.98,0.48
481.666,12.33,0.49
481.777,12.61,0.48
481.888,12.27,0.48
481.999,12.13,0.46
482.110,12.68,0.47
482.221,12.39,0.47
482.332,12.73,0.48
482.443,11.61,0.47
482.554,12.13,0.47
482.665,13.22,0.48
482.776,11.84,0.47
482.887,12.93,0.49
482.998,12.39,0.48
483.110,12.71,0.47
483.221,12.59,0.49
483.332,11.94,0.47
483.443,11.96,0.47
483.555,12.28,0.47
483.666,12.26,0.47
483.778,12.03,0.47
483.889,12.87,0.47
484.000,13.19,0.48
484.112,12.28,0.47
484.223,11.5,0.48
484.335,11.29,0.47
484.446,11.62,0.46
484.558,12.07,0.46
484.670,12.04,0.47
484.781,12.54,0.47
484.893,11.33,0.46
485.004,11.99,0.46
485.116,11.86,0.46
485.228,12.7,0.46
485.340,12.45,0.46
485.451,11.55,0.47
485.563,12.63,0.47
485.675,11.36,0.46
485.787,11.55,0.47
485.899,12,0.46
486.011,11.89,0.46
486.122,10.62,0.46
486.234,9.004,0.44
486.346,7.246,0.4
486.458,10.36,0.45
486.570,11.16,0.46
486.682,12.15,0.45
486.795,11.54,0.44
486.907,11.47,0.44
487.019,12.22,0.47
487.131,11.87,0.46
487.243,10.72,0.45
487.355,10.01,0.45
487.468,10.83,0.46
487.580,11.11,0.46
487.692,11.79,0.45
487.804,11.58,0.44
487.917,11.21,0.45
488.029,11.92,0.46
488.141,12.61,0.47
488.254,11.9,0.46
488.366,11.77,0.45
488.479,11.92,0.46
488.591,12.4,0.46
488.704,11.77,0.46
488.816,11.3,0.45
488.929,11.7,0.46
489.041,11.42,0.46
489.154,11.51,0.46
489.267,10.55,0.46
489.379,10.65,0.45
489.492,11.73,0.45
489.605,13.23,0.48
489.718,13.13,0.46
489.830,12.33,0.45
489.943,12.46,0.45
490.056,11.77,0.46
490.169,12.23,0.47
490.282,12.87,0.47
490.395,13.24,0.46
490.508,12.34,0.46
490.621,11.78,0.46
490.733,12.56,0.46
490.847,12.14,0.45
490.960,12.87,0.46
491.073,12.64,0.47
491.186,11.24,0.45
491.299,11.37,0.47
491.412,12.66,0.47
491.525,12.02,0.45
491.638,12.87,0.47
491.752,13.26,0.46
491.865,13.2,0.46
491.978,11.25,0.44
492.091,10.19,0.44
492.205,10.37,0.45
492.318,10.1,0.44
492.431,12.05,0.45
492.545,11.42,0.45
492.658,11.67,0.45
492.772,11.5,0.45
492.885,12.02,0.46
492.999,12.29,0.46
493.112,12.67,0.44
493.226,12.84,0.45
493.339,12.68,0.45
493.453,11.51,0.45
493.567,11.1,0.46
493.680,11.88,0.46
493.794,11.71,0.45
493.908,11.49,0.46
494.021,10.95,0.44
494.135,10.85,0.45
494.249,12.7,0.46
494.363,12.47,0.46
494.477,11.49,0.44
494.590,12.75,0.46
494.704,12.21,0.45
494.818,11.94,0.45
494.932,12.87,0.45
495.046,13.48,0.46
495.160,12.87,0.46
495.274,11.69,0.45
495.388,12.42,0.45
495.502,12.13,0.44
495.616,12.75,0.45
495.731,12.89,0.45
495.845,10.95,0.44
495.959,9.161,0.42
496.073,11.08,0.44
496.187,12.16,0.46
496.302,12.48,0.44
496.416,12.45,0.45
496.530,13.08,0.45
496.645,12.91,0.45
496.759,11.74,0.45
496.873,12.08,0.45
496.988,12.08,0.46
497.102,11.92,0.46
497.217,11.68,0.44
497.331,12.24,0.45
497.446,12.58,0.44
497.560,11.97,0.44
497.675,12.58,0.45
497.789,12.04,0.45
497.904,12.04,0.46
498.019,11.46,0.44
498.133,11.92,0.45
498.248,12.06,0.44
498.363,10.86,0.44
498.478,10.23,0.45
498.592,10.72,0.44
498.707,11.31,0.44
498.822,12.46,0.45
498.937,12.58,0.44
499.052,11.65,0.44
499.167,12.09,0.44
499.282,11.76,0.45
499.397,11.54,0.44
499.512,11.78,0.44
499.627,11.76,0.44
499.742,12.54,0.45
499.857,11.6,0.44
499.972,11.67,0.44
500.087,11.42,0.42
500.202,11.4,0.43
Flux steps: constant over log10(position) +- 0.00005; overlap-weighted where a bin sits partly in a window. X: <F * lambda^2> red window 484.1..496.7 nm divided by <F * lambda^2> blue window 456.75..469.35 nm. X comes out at 1.11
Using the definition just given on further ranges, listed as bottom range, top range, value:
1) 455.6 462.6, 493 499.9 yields 1.17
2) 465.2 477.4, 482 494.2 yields 1.06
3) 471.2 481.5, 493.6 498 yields 1.07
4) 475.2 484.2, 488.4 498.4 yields 1.03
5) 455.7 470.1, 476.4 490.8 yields 1.10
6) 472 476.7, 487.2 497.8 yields 1.07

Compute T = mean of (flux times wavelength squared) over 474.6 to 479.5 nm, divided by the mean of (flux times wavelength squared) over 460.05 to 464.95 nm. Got 1.09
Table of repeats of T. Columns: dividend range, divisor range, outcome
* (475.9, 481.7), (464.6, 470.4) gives 1.08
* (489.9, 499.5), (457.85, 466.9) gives 1.15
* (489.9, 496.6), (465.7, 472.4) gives 1.11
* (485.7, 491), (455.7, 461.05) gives 1.11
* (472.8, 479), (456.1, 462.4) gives 1.09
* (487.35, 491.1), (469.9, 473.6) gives 1.09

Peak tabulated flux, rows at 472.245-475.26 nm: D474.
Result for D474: 13.39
